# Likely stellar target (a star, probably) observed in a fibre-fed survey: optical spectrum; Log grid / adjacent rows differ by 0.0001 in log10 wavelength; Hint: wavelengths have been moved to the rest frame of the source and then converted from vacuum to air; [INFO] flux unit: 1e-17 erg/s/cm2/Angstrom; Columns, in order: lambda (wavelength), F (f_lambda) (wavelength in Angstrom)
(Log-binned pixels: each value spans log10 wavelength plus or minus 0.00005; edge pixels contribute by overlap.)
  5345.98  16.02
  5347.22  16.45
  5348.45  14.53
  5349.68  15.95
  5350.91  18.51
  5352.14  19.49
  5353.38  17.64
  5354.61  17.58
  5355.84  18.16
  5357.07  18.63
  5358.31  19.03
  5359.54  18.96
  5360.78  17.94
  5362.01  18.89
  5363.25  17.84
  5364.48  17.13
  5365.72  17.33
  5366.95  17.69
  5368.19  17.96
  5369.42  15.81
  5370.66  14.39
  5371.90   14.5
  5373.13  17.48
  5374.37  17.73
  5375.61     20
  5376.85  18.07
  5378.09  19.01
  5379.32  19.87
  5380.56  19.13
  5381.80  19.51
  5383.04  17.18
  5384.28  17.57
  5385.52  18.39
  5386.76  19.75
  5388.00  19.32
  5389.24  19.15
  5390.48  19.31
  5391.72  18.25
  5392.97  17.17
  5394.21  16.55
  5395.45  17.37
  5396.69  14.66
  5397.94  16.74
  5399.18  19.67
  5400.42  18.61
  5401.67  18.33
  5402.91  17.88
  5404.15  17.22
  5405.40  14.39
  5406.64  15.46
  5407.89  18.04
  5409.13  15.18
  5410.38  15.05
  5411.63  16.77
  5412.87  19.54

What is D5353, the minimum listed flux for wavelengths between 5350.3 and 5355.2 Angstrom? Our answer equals 17.58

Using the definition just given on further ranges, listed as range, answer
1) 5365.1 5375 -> 14.39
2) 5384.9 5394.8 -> 16.55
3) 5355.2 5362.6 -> 17.94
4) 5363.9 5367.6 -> 17.13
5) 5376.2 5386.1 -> 17.18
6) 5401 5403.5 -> 17.88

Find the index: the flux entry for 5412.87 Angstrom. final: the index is 19.54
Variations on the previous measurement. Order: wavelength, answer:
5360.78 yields 17.94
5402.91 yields 17.88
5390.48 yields 19.31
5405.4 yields 14.39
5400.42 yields 18.61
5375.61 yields 20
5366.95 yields 17.69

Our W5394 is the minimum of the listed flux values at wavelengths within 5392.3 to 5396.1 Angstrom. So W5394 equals 16.55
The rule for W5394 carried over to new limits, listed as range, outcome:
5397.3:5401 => 16.74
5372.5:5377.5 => 17.48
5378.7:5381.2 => 19.13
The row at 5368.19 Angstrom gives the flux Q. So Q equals 17.96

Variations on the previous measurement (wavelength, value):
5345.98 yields 16.02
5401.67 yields 18.33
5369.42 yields 15.81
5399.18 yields 19.67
